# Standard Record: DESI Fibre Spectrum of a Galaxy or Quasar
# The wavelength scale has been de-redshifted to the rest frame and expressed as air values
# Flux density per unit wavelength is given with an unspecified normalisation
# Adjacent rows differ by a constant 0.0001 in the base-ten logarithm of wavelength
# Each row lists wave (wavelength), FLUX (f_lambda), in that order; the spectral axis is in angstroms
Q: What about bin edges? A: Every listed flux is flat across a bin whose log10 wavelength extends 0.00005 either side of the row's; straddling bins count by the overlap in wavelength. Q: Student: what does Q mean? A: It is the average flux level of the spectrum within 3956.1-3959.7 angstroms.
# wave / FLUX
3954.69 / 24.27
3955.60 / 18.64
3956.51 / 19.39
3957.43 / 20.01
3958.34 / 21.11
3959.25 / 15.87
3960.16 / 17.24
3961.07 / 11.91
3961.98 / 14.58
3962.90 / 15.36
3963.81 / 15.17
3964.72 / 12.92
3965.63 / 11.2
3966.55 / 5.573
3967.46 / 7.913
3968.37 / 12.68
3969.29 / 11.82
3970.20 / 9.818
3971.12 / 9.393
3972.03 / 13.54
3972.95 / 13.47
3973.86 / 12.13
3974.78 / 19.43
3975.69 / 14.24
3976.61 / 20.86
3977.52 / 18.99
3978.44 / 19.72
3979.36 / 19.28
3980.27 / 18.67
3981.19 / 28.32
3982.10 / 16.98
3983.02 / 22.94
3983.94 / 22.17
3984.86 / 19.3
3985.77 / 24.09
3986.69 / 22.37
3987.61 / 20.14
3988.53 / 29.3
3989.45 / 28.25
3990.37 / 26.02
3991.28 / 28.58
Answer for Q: 19.1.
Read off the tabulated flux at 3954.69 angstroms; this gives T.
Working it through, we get 24.27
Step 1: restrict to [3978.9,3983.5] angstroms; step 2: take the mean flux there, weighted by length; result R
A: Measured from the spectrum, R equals 21.3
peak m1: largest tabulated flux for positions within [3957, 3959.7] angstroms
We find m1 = 21.11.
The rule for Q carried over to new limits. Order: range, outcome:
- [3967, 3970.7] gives 10.5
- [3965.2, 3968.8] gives 9.3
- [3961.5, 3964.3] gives 15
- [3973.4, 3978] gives 17.1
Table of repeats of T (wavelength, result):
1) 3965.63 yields 11.2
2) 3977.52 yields 18.99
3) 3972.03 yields 13.54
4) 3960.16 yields 17.24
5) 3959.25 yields 15.87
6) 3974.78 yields 19.43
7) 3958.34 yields 21.11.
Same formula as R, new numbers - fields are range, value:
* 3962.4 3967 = 12.1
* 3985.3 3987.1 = 23.3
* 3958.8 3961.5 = 15.1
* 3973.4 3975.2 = 15.7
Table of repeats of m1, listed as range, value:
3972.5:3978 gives 20.86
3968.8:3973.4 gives 13.54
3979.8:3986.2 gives 28.32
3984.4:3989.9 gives 29.3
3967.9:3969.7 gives 12.68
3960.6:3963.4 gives 15.36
